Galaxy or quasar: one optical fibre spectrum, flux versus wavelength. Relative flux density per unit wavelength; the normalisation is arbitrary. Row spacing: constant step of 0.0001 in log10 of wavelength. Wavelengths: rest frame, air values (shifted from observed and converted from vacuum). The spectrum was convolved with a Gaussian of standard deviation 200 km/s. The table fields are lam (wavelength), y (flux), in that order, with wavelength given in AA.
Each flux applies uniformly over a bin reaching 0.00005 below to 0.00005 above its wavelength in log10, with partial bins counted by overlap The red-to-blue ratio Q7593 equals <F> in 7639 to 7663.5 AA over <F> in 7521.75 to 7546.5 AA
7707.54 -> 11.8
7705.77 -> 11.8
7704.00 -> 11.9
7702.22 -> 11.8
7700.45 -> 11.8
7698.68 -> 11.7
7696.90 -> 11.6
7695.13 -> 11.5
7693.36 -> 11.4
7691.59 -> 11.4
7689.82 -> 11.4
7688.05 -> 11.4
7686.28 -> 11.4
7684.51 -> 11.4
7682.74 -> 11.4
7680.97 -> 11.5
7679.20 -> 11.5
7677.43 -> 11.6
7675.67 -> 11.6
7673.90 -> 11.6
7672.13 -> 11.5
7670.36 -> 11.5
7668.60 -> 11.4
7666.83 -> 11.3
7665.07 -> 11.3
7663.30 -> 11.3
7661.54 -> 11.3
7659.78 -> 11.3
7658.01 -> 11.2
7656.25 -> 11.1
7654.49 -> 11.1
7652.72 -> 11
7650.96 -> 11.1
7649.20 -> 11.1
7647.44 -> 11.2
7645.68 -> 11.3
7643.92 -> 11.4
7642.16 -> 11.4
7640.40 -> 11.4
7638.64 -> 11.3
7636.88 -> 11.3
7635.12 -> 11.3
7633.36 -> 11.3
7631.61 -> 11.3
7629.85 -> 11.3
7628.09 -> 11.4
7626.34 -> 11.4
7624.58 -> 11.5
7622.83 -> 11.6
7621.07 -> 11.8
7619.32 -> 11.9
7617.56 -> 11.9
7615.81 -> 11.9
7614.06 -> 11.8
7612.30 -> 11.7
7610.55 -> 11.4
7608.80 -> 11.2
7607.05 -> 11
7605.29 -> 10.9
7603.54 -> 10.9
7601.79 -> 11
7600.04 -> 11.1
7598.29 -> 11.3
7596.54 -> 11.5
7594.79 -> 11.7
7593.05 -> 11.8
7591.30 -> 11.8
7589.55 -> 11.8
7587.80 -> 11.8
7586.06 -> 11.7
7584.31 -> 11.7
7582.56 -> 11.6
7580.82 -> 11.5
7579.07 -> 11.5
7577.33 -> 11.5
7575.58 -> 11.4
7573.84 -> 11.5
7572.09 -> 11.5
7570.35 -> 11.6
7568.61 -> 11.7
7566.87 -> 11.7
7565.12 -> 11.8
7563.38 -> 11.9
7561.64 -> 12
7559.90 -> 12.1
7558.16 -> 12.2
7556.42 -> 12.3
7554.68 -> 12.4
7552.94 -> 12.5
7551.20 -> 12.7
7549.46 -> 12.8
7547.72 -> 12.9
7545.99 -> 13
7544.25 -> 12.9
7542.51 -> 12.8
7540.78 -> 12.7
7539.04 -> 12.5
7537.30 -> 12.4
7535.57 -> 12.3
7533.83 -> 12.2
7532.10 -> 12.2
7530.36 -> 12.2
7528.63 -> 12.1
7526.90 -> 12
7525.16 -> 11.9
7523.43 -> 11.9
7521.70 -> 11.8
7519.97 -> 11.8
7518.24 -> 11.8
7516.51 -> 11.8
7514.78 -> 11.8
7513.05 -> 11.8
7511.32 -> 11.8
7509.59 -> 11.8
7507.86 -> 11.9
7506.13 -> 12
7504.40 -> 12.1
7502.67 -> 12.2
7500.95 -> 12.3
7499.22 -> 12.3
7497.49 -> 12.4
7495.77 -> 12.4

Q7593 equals 0.91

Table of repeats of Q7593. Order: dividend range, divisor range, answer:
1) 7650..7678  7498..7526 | 0.95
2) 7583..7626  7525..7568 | 0.93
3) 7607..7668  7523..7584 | 0.94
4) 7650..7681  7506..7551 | 0.93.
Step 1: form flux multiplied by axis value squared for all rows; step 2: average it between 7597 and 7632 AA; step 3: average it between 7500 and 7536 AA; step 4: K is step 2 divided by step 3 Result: 0.98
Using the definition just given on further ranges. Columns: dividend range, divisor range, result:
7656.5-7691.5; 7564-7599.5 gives 1.01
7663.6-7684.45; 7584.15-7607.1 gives 1.02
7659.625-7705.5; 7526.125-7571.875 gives 0.97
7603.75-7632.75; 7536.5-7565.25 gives 0.94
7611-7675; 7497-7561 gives 0.96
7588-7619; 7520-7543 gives 0.96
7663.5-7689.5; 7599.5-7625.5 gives 1.02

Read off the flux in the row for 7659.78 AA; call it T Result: 11.3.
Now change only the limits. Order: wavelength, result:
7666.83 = 11.3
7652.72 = 11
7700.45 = 11.8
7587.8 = 11.8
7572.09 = 11.5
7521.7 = 11.8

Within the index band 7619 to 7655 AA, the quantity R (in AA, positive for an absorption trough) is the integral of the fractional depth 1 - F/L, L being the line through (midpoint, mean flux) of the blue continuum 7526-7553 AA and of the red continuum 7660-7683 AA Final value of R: 1.2 AA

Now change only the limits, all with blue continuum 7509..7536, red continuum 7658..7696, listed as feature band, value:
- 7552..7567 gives -0.38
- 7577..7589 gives 0.12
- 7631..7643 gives 0.24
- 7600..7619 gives 0.45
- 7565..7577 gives 0.20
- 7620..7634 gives 0.16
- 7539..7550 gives -0.88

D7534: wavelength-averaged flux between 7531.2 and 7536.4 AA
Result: 12.2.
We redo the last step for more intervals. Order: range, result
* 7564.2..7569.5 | 11.7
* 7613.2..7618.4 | 11.9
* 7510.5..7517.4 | 11.8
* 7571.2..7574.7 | 11.5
